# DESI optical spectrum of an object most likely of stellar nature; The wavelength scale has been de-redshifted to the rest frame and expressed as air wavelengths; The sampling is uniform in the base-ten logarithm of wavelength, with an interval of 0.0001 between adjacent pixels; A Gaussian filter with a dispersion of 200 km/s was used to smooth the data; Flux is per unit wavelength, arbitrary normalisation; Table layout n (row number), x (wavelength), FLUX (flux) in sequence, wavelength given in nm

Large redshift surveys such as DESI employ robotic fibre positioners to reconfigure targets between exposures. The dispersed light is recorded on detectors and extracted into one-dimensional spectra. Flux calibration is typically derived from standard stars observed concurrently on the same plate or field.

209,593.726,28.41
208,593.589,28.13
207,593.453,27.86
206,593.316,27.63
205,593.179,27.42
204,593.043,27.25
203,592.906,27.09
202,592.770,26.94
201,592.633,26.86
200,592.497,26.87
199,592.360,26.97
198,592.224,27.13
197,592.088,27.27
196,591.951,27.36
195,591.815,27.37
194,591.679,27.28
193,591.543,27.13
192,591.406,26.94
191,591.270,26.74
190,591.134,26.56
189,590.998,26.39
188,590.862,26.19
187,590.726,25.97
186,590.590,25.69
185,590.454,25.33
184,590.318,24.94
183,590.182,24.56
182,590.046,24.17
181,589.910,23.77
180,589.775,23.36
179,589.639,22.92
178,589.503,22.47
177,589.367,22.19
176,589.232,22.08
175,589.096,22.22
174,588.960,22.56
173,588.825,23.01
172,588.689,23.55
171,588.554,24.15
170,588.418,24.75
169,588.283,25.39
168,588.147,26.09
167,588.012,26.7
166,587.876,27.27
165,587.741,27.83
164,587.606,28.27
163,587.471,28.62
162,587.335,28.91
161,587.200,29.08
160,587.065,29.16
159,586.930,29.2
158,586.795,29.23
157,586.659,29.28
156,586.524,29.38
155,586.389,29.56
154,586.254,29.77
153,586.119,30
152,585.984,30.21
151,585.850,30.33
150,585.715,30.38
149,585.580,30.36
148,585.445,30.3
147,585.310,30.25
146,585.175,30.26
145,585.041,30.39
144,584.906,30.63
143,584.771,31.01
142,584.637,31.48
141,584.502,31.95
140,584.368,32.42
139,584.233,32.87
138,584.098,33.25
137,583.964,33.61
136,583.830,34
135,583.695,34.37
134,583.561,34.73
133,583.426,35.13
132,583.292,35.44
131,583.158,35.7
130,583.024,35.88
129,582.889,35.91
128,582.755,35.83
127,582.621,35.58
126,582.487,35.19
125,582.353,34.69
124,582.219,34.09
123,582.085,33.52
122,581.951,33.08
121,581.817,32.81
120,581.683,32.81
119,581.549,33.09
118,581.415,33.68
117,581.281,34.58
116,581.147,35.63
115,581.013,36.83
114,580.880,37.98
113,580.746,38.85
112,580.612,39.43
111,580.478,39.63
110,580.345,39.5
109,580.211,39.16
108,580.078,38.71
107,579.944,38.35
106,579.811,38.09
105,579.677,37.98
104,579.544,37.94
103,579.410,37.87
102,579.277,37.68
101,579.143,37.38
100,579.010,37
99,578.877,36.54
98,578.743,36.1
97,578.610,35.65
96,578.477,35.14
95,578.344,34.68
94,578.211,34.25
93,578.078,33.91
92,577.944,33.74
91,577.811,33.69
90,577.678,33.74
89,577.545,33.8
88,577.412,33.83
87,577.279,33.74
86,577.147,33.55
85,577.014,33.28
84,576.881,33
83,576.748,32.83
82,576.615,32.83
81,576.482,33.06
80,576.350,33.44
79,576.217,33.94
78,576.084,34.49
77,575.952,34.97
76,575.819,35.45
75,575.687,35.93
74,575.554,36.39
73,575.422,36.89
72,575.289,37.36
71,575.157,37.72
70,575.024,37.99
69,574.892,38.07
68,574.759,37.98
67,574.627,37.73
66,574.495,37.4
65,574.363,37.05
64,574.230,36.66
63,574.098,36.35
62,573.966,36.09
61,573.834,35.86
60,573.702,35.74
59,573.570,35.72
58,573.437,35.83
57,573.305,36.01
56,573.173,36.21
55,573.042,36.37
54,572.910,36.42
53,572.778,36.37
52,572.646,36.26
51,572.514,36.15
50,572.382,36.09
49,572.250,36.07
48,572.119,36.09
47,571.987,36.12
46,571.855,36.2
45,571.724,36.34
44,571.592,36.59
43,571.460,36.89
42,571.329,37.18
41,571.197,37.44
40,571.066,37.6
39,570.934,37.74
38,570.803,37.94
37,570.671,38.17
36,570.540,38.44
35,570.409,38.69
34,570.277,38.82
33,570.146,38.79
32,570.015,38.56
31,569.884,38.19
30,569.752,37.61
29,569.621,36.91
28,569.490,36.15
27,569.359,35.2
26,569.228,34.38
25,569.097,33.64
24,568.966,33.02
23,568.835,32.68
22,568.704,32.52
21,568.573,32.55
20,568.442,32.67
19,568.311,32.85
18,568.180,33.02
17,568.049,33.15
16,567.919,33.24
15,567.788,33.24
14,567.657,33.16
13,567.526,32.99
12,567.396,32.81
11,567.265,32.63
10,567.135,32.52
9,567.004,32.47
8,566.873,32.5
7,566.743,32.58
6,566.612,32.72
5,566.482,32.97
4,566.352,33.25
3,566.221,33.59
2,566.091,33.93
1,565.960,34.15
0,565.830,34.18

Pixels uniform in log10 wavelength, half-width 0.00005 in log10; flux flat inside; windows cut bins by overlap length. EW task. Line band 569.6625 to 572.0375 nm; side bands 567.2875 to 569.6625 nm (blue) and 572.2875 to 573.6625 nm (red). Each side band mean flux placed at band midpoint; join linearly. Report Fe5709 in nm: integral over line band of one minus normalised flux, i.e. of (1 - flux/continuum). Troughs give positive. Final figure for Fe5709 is -0.19 nm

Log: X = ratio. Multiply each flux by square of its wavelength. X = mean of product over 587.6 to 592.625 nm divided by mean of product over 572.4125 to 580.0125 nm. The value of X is 0.74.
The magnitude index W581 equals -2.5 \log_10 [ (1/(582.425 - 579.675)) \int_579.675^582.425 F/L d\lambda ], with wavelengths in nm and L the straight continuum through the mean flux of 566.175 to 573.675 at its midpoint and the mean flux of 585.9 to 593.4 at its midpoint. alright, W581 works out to -0.19 mag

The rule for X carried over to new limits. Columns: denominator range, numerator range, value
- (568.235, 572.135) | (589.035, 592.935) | 0.76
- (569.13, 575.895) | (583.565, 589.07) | 0.83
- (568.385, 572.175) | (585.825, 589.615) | 0.78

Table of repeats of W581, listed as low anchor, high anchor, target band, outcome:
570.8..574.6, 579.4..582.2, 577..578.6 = 0.08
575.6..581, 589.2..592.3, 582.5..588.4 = -0.04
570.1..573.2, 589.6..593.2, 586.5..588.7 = 0.03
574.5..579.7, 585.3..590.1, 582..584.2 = -0.14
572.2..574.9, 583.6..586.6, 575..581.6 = -0.05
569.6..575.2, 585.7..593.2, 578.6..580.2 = -0.15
